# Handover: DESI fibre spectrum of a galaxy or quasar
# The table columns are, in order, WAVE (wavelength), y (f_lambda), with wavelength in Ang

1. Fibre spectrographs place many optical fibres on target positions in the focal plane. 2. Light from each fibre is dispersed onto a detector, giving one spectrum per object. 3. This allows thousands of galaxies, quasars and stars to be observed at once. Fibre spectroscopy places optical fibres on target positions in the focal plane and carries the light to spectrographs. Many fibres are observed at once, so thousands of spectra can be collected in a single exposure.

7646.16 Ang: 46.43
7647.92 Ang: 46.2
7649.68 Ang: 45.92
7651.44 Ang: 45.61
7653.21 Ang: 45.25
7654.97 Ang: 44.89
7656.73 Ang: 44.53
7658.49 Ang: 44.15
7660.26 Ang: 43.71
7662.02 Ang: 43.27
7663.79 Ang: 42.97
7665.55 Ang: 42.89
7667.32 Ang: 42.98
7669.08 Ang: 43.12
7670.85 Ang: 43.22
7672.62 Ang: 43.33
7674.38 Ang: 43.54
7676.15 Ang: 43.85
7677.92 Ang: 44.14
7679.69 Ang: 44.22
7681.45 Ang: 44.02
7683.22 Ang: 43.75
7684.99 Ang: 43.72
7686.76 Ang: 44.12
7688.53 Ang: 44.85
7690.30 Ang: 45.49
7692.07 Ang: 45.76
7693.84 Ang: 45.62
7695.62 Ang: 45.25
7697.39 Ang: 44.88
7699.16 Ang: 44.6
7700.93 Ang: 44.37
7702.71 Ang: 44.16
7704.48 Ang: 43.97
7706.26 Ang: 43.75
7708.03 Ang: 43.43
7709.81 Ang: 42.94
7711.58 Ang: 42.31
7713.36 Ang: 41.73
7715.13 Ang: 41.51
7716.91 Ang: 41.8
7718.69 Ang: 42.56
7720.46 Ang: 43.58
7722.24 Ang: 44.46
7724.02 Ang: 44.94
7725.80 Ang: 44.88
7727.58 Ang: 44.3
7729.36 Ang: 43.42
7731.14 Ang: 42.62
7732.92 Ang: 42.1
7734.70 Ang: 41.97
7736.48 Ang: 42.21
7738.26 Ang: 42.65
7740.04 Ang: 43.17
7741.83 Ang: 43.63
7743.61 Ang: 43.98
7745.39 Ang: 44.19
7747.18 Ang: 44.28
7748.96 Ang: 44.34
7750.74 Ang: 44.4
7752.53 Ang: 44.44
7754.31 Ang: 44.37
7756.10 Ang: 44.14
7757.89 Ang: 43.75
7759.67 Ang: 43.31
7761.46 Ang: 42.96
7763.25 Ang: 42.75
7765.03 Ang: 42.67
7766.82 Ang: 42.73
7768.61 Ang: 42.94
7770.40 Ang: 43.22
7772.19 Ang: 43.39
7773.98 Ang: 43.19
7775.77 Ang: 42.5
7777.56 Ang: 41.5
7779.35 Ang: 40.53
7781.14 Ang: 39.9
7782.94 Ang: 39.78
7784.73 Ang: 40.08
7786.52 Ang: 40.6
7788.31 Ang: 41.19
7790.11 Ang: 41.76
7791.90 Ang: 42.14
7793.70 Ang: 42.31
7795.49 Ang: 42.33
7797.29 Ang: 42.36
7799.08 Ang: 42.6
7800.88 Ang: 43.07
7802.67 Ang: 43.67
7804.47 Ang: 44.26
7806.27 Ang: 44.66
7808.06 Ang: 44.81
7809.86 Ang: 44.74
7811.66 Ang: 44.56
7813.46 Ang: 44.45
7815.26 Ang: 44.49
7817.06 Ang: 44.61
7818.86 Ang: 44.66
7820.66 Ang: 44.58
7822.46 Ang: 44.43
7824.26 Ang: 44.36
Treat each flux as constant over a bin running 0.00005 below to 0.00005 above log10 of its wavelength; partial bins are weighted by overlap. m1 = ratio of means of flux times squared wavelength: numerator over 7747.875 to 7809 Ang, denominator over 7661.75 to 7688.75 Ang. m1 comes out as 1.0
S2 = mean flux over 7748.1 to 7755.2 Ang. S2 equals 44.4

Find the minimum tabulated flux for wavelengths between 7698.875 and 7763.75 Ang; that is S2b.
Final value 41.51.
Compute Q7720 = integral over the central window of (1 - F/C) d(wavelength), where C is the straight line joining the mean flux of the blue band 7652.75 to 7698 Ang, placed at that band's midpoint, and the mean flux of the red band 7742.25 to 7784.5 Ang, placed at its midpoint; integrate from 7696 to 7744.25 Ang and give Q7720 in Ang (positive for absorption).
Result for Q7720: 0.2 Ang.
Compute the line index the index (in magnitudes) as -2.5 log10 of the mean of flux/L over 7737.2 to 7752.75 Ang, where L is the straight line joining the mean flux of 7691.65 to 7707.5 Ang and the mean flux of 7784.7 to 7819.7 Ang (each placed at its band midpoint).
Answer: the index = 0.004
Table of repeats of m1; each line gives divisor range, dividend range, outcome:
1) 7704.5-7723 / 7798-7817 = 1.06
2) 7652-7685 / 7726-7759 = 1.01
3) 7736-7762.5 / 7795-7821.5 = 1.02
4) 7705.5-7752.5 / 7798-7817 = 1.04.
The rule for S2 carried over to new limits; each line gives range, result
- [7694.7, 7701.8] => 44.8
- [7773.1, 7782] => 41.5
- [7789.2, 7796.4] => 42.1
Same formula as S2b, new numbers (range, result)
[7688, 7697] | 44.85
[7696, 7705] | 43.97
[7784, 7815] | 40.08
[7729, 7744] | 41.97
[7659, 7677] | 42.89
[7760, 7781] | 40.53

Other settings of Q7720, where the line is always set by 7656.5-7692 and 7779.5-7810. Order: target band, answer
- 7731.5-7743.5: 0.1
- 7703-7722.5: 0.2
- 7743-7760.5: -0.5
